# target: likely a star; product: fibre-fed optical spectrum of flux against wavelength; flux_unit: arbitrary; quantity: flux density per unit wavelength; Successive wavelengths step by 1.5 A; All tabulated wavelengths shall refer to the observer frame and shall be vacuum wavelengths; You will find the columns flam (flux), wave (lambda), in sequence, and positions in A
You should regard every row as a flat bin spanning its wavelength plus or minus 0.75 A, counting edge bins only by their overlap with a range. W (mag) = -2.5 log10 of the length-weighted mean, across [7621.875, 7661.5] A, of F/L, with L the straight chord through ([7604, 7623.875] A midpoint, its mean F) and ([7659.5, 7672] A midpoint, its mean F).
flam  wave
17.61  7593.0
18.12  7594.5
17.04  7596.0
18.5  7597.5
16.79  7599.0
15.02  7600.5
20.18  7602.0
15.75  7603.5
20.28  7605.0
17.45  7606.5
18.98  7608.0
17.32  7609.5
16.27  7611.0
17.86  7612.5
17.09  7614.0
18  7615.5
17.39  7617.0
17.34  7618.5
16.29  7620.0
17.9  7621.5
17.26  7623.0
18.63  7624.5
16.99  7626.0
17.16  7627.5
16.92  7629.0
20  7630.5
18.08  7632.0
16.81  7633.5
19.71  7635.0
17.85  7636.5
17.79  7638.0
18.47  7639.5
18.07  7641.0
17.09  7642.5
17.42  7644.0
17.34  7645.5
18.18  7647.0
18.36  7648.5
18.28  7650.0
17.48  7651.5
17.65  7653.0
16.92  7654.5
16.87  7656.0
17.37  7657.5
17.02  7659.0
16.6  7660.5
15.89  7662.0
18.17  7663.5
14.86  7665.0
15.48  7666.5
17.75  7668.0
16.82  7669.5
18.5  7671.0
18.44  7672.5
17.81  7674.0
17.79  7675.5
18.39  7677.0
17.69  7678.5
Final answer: -0.03 mag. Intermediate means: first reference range 17.6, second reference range 16.8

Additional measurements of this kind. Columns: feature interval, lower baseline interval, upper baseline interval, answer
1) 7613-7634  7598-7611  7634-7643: 0.02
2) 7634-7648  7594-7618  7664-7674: -0.04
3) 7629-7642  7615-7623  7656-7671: -0.07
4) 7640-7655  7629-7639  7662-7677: 0.01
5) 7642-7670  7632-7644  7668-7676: 0.05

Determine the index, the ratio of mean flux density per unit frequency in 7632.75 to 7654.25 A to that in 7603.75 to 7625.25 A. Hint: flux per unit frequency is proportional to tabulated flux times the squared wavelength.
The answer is 1.0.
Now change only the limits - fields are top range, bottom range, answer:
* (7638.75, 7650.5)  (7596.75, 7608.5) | 1.01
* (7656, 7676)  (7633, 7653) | 0.96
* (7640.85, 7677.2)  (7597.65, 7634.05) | 1.00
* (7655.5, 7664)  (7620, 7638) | 0.96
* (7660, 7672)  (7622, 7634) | 0.96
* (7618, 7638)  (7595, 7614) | 1.02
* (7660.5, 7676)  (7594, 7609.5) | 0.98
